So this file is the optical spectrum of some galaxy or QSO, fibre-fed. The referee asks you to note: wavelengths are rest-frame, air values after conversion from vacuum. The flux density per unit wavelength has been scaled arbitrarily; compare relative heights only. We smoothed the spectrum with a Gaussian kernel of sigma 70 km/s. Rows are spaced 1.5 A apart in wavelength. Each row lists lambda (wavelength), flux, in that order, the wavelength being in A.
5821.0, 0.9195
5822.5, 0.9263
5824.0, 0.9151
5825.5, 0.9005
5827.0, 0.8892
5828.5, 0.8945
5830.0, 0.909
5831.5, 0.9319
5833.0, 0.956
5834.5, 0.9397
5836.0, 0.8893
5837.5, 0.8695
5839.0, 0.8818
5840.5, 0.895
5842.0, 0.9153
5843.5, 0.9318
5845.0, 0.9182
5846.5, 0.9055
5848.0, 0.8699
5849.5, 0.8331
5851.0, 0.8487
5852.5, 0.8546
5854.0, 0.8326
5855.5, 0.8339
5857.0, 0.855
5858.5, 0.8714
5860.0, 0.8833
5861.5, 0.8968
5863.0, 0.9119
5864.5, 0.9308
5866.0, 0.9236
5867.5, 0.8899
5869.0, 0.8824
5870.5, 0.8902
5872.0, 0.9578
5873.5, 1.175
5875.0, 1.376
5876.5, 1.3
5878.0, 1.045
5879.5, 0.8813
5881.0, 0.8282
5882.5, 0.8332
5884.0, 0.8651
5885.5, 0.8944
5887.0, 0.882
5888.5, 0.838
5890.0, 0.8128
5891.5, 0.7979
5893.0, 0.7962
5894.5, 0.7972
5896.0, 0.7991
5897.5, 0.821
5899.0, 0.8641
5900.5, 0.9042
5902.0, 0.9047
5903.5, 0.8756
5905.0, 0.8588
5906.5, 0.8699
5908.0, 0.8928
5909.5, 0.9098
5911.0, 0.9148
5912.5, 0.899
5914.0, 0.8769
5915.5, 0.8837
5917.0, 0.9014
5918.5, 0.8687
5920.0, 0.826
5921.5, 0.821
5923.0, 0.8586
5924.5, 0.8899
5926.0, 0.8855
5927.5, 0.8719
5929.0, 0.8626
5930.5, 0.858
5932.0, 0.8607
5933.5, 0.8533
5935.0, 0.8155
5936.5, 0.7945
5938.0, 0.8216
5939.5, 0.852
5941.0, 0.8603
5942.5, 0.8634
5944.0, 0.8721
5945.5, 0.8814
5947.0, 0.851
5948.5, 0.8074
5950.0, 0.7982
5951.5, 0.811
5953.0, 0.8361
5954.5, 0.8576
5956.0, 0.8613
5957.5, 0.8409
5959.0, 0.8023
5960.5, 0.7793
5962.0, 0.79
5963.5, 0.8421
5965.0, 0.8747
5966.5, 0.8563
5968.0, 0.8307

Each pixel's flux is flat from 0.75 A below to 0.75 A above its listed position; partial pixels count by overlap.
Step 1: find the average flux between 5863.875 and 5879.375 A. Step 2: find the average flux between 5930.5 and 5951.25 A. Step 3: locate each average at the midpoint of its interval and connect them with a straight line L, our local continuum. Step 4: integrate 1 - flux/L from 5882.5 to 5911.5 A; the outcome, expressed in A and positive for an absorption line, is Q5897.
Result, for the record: 3.1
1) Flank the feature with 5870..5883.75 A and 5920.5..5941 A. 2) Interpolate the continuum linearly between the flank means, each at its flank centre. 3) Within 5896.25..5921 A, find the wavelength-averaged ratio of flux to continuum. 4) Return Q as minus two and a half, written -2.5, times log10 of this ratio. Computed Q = 0.05 mag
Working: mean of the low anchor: 1.03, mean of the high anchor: 0.85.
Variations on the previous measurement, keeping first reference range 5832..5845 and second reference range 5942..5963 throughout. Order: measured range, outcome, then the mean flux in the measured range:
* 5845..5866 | 0.029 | 0.875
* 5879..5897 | 0.053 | 0.835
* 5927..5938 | 0.004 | 0.843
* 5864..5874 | -0.065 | 0.945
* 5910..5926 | -0.024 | 0.875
